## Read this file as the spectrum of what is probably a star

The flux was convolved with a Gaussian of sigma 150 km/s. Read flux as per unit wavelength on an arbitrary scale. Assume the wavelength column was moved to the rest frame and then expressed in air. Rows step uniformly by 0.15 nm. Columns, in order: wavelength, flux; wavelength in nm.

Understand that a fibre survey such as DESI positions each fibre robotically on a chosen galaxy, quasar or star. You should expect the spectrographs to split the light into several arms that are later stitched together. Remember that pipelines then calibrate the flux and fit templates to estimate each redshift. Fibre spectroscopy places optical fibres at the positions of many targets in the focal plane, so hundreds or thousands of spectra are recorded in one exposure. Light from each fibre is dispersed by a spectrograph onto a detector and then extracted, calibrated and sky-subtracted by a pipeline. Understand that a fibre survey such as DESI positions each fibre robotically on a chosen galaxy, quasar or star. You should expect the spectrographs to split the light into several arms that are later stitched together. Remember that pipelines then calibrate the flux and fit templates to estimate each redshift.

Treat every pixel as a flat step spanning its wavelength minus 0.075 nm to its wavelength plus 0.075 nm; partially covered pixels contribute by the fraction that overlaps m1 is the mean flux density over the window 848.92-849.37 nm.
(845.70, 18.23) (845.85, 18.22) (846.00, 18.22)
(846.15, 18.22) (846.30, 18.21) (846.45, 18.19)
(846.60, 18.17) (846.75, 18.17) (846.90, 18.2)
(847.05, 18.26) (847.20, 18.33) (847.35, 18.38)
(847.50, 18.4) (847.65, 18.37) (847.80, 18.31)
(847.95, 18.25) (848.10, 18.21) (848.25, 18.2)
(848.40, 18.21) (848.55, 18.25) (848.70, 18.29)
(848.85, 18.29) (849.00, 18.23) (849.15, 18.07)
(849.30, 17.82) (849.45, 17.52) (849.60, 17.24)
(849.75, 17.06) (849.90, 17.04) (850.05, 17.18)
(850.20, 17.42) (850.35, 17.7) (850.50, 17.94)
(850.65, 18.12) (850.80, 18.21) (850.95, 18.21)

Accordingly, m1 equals 18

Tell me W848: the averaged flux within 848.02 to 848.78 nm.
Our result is 18.2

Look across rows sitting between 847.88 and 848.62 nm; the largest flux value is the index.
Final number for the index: 18.25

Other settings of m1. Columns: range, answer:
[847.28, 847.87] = 18.4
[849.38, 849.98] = 17.2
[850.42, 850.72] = 18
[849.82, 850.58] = 17.5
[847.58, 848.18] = 18.3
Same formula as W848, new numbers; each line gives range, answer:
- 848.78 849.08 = 18.3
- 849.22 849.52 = 17.7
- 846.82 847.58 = 18.3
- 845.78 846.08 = 18.2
